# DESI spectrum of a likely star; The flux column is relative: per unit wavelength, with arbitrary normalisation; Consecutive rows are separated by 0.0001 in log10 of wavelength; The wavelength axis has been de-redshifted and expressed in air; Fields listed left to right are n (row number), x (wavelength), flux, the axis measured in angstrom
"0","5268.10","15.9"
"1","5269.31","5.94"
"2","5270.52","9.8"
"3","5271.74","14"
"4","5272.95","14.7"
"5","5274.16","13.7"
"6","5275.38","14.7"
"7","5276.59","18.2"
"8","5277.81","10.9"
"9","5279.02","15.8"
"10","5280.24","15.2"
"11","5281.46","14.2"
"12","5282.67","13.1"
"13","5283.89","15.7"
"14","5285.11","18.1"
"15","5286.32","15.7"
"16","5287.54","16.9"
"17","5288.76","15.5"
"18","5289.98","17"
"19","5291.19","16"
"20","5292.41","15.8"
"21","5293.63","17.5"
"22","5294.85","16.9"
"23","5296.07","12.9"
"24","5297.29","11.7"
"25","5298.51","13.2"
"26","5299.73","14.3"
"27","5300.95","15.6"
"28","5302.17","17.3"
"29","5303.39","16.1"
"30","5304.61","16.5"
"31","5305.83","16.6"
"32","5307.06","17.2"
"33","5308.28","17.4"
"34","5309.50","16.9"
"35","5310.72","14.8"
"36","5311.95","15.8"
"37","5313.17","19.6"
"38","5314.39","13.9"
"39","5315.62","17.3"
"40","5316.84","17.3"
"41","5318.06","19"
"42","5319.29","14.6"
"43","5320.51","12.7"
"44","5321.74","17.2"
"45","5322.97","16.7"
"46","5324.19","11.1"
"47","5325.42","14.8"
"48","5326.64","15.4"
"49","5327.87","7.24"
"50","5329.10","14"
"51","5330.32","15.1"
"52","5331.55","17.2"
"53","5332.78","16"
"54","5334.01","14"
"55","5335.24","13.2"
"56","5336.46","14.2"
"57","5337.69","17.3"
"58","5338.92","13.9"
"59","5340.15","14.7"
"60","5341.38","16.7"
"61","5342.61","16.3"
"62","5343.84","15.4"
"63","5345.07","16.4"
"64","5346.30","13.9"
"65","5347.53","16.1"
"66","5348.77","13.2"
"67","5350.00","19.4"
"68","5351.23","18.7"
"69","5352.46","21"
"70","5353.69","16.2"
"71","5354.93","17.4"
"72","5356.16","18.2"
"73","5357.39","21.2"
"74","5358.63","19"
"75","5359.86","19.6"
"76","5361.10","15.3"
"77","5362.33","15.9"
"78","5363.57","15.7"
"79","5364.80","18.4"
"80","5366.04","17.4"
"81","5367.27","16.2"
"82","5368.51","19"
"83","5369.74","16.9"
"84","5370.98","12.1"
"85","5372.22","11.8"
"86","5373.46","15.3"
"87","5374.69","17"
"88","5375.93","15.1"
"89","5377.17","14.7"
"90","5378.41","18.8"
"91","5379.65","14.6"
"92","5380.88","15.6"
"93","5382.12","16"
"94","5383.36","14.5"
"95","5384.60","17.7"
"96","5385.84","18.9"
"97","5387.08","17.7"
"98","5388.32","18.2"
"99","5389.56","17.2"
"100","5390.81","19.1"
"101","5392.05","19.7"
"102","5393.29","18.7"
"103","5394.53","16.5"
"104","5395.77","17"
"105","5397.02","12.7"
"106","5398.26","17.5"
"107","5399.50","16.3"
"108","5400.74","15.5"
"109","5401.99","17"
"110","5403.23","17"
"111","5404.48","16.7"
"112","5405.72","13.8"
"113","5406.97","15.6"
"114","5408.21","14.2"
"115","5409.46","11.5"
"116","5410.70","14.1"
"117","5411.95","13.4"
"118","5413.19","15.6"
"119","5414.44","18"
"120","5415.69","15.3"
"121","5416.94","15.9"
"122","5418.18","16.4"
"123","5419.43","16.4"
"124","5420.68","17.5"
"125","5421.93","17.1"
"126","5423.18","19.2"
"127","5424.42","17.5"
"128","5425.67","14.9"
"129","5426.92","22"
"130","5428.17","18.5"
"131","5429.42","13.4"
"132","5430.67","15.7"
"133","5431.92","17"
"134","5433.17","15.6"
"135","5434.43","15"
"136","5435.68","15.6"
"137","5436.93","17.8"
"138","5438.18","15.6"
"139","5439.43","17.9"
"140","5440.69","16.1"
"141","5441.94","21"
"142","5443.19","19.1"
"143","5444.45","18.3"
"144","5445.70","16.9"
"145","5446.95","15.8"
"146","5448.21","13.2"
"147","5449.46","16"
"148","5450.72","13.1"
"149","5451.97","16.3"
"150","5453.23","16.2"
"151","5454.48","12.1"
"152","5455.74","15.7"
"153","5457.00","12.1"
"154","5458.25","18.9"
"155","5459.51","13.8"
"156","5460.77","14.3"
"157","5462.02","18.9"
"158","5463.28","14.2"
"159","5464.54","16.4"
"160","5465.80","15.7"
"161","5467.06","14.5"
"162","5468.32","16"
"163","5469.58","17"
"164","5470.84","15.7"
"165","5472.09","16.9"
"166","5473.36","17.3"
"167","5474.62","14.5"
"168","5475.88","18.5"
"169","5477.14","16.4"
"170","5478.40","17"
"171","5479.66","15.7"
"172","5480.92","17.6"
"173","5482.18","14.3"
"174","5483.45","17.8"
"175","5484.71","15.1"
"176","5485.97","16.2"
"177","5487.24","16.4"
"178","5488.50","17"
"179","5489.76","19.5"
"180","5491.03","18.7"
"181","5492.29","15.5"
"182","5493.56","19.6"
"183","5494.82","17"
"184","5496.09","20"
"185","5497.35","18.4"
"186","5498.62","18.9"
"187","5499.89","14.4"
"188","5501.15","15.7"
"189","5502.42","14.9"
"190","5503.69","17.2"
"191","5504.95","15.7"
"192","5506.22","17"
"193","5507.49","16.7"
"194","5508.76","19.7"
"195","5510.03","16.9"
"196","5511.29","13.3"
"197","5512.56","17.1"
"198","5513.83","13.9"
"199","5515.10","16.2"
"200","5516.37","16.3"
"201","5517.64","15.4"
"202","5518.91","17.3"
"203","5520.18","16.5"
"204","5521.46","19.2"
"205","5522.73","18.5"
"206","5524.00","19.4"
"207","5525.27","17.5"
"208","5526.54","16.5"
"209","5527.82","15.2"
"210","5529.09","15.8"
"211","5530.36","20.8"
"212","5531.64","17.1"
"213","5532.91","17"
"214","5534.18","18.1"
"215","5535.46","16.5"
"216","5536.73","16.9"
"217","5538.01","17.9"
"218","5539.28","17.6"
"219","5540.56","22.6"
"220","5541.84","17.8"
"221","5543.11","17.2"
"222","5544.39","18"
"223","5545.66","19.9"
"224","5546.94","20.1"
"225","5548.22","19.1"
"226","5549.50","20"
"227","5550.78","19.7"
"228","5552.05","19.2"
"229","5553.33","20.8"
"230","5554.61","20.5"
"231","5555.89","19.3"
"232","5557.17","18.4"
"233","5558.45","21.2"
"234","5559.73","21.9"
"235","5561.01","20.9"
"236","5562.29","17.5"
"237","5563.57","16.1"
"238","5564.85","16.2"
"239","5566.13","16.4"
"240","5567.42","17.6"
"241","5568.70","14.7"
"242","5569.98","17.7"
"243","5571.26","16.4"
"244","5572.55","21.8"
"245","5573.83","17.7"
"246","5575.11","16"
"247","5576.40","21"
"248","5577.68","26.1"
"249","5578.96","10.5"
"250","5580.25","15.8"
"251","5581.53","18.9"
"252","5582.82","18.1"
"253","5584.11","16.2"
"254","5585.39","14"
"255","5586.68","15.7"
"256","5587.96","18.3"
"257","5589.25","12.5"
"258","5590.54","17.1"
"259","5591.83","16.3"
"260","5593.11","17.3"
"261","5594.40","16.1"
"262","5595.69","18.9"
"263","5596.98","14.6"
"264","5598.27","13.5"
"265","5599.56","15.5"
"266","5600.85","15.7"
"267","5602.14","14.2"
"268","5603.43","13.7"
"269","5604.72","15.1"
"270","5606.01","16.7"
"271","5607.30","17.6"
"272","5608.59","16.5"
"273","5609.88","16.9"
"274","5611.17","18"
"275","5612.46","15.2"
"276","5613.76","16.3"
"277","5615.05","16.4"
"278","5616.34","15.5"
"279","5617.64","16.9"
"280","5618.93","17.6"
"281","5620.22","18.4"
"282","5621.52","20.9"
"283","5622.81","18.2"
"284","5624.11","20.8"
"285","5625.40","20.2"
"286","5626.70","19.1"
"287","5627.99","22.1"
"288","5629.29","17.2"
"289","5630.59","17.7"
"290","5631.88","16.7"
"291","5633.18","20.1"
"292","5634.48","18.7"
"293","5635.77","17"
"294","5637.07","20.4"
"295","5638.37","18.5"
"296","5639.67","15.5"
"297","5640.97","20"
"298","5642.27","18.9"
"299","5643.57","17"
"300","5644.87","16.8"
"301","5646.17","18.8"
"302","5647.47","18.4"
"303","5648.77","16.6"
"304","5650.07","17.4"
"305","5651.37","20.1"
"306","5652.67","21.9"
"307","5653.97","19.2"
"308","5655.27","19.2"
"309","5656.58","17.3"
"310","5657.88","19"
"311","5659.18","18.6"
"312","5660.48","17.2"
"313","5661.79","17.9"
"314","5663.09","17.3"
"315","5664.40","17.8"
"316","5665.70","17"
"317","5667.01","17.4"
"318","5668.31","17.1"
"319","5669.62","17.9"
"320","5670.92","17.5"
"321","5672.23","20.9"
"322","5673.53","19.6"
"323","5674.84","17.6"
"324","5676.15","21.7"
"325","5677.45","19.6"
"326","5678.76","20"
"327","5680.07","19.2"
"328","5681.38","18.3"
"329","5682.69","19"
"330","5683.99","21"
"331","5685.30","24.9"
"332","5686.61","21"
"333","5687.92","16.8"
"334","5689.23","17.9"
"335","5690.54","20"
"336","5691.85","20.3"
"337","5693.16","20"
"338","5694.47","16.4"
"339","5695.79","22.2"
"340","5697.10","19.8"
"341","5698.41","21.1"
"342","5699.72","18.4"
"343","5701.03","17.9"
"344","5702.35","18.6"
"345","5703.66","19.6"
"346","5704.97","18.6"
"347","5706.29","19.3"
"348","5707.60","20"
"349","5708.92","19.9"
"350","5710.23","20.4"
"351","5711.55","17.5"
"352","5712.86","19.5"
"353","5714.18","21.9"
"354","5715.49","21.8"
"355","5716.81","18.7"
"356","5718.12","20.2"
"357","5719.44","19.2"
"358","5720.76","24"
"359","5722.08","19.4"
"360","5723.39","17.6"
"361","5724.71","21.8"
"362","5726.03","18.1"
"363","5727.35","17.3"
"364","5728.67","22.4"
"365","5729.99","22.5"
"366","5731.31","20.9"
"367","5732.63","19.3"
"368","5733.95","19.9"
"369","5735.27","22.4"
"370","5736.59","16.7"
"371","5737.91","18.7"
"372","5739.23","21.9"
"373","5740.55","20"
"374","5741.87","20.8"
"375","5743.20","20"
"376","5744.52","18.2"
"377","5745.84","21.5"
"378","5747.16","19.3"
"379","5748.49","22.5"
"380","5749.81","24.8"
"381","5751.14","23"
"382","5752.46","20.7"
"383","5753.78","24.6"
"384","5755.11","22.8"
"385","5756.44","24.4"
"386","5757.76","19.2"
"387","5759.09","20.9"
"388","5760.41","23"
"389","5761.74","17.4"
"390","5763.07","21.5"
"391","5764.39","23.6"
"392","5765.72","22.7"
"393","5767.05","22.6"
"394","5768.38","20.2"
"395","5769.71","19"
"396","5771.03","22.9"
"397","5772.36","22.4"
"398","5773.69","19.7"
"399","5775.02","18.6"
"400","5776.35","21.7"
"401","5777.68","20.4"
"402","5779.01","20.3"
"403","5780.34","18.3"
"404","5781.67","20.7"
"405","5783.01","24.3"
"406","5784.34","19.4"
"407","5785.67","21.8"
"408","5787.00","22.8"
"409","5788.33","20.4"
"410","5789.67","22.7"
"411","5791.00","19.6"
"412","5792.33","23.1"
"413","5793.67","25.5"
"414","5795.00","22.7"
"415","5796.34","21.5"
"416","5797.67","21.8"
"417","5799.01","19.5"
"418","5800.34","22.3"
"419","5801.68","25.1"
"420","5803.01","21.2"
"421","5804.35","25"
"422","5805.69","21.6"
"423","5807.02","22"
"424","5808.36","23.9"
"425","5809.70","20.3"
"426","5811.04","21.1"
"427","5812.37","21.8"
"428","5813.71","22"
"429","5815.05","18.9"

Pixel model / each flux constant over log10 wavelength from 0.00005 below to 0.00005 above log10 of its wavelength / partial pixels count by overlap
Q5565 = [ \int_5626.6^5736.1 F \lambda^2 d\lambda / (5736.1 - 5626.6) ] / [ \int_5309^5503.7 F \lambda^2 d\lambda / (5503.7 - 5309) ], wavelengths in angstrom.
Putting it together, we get 1.3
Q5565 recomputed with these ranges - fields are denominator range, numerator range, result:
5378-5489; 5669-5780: 1.38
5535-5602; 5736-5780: 1.27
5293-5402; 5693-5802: 1.49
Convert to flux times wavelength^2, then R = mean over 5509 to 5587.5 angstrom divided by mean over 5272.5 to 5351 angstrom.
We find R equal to 1.26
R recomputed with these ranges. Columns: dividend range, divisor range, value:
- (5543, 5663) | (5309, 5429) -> 1.20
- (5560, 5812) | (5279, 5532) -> 1.32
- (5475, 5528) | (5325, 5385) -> 1.12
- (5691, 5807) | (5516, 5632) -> 1.26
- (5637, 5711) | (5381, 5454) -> 1.26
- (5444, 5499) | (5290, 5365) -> 1.08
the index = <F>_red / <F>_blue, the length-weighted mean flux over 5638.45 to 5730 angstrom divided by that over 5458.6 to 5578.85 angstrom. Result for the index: 1.1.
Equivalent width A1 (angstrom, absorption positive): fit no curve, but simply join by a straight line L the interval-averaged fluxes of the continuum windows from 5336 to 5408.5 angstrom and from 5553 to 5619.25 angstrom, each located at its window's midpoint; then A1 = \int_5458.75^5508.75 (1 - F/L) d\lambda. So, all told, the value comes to 0.6 angstrom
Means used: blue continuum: 16.6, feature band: 16.6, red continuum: 17.1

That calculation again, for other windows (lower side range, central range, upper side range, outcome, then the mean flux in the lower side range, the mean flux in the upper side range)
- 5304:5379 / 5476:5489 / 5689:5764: 0.9 angstrom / 16.1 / 20.3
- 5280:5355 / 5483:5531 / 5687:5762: 2.0 angstrom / 15.7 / 20.2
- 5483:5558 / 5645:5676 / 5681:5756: 1.8 angstrom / 17.7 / 20.2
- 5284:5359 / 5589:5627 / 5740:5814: 5.4 angstrom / 15.9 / 21.6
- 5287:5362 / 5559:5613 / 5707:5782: 5.9 angstrom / 15.9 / 20.7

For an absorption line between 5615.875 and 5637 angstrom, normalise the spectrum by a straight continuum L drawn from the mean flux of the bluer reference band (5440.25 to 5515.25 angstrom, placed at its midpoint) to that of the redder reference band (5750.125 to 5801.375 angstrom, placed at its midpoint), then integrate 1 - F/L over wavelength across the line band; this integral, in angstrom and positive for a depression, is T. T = 0.4 angstrom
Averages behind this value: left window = 16.4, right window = 21.6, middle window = 18.6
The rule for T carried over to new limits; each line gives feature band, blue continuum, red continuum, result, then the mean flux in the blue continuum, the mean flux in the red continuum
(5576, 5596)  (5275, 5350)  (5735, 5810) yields 2.1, 15.4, 21.5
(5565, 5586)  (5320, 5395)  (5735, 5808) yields 1.7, 16.2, 21.5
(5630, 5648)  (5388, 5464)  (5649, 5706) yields 0.4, 16.2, 19.1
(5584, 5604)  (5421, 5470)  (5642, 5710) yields 2.7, 16.3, 19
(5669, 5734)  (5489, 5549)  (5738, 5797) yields 2.0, 17.5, 21.4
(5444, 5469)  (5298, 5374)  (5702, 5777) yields 2.8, 16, 20.6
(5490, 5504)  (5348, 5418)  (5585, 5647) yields -0.4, 16.5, 17.2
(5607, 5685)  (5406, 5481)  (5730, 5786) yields 3.6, 16.1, 21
